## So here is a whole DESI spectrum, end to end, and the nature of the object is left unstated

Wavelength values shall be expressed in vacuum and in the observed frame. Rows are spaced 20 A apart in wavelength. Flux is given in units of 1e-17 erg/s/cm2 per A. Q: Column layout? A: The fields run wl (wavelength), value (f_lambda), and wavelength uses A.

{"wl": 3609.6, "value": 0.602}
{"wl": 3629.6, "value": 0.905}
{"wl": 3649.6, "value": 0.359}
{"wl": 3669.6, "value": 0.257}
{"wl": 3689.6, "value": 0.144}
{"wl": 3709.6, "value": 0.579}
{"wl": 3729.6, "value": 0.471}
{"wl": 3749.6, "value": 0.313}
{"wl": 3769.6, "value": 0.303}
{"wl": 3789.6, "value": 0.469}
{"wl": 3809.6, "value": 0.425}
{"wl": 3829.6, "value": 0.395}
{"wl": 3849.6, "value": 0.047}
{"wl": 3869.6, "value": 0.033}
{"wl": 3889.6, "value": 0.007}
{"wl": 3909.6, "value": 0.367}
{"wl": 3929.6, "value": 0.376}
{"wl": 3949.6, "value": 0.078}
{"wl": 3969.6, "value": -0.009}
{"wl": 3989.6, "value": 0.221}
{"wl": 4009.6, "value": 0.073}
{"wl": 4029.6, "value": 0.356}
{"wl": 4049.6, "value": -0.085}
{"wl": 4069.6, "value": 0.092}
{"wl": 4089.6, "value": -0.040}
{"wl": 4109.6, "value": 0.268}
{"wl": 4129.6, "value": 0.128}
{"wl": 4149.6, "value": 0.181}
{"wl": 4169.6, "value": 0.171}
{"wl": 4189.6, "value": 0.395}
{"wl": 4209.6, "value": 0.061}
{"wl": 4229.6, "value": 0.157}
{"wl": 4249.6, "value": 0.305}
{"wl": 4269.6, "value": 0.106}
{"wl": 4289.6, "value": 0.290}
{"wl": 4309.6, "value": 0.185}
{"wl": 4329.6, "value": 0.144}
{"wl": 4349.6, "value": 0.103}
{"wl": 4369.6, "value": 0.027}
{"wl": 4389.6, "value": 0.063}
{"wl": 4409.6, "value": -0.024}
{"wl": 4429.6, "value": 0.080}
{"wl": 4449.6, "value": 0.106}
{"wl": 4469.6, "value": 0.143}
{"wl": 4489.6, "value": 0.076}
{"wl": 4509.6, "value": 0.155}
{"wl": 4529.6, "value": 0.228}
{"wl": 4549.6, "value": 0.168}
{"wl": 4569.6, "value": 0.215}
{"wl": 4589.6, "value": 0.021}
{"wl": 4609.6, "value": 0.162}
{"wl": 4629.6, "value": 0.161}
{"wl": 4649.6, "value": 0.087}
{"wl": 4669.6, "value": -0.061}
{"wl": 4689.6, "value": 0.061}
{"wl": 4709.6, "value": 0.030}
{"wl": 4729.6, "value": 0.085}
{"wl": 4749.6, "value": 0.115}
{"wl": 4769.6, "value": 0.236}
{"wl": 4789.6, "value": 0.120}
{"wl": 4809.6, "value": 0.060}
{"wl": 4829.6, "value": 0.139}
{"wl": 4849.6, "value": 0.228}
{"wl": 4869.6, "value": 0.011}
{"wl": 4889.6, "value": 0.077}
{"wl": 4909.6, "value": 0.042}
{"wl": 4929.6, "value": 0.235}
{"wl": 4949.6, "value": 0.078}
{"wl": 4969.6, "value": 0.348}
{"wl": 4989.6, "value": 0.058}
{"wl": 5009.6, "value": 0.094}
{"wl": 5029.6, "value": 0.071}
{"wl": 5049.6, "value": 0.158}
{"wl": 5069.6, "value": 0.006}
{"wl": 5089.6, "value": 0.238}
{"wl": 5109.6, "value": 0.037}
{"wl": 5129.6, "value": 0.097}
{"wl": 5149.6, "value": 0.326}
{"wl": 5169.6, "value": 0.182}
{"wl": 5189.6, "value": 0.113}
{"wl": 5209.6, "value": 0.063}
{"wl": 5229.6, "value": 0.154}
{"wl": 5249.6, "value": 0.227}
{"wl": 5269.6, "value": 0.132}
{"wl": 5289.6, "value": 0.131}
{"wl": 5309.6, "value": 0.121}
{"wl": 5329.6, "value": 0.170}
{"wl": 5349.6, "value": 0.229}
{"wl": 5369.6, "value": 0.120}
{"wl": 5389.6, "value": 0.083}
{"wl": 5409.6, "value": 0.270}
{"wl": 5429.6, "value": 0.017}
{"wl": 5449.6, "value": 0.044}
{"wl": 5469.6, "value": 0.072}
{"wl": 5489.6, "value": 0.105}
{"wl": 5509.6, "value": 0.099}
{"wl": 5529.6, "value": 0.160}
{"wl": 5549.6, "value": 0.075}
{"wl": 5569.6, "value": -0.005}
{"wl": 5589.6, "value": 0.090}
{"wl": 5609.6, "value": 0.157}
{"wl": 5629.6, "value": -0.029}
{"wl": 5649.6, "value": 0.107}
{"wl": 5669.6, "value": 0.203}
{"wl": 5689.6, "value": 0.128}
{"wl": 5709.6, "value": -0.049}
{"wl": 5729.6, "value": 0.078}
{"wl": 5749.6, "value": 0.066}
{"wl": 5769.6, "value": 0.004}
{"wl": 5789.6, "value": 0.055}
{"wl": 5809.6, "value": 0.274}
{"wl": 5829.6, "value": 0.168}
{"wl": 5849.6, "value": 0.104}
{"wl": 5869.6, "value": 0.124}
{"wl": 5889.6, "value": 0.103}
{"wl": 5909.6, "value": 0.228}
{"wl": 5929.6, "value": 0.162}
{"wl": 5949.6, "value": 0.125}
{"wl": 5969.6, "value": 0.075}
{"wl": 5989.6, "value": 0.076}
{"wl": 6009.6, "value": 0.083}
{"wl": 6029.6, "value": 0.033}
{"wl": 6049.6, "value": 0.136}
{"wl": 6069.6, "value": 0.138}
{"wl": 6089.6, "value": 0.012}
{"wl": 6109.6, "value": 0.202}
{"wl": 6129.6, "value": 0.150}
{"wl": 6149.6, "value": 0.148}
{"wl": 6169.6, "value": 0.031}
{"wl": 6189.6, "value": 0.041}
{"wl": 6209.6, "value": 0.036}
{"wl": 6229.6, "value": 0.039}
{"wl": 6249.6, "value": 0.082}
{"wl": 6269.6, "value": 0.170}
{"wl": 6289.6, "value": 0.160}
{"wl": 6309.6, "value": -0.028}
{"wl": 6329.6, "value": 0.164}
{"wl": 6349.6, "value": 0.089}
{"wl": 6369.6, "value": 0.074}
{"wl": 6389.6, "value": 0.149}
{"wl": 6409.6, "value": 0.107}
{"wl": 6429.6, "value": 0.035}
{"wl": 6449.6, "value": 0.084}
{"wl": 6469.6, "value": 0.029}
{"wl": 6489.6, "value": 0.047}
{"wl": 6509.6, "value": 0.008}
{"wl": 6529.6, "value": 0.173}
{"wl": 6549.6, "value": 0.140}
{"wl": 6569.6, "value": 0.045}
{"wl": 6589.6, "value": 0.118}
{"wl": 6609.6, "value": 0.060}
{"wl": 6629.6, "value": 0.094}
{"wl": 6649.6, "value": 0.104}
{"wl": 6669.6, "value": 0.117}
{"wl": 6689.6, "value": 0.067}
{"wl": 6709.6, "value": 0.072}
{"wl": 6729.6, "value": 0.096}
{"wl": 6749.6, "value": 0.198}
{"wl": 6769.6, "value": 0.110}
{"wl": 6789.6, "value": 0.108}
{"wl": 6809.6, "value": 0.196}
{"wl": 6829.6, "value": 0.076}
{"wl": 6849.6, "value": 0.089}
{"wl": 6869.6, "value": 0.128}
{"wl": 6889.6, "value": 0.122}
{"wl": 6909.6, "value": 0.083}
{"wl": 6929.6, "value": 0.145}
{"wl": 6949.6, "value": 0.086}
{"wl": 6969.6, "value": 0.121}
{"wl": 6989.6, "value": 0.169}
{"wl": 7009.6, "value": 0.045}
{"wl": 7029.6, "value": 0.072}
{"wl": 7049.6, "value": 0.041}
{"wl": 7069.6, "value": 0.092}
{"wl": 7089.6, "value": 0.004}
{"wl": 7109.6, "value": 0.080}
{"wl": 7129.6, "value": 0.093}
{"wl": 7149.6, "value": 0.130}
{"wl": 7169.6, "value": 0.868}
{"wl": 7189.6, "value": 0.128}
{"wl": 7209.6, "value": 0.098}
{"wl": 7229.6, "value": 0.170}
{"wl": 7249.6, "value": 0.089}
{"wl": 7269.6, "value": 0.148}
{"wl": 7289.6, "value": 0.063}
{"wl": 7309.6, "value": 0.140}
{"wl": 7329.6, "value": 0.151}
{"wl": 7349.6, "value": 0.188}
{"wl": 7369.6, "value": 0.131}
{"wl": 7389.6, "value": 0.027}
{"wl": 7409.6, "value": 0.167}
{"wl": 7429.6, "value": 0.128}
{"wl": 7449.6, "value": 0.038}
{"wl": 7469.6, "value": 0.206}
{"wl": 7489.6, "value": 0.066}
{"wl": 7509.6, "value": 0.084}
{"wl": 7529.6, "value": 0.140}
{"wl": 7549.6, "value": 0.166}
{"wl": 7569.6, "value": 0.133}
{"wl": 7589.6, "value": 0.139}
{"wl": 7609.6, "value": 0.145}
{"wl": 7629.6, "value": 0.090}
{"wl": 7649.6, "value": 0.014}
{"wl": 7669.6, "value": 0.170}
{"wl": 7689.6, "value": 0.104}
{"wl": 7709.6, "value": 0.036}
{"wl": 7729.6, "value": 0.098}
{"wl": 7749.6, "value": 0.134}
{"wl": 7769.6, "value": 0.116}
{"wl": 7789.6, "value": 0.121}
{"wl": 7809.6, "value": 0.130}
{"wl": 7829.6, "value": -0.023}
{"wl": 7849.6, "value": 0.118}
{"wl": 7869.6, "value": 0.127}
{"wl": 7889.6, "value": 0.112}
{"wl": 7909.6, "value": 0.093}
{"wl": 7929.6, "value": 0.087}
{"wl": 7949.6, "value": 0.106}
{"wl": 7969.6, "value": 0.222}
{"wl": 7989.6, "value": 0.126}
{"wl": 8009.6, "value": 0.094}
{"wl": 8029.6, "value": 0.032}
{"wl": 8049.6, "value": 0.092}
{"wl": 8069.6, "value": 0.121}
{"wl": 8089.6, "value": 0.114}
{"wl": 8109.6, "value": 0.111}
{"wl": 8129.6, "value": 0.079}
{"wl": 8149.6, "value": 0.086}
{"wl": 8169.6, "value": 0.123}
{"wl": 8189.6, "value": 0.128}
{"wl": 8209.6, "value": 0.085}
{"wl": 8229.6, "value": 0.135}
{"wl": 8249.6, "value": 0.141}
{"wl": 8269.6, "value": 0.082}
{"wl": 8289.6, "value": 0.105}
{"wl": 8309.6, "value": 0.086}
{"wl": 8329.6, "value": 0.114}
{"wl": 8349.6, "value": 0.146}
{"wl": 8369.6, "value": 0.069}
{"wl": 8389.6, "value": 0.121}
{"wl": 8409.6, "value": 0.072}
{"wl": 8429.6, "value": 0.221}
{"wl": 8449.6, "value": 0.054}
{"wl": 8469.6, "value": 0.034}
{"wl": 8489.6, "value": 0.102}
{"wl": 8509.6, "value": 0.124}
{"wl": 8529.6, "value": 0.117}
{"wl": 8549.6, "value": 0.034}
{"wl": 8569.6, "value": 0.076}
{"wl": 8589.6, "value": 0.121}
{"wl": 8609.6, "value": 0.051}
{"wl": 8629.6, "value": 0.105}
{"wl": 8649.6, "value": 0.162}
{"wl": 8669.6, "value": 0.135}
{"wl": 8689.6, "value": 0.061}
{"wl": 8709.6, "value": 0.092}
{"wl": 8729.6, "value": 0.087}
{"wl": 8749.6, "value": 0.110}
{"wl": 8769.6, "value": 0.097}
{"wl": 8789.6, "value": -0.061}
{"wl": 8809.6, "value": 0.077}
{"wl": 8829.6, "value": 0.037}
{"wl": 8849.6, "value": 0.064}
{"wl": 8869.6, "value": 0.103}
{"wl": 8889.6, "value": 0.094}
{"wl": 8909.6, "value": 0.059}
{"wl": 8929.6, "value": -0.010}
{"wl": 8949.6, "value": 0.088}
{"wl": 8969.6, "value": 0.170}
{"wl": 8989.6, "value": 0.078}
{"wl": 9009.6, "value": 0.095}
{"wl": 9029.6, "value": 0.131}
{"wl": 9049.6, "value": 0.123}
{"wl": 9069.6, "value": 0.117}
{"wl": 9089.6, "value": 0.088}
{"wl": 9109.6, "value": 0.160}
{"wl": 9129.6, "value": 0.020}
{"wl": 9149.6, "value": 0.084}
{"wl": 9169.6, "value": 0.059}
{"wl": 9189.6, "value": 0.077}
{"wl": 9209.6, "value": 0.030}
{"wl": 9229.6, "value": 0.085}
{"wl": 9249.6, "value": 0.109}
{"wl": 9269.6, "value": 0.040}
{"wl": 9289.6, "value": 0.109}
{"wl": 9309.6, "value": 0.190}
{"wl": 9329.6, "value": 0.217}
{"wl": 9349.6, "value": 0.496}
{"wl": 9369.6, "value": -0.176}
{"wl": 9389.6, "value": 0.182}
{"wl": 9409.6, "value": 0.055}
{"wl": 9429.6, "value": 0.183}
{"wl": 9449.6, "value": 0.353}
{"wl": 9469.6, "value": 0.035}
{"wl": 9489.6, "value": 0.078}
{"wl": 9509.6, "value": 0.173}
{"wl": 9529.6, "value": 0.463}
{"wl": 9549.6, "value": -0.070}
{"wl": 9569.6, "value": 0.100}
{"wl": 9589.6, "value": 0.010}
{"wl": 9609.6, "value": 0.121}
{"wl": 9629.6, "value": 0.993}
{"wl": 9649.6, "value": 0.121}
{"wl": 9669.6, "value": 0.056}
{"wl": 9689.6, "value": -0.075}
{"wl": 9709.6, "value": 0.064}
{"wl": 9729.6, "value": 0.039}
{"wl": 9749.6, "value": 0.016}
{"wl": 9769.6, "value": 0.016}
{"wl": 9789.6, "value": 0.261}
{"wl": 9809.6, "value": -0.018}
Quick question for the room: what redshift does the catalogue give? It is 0.92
